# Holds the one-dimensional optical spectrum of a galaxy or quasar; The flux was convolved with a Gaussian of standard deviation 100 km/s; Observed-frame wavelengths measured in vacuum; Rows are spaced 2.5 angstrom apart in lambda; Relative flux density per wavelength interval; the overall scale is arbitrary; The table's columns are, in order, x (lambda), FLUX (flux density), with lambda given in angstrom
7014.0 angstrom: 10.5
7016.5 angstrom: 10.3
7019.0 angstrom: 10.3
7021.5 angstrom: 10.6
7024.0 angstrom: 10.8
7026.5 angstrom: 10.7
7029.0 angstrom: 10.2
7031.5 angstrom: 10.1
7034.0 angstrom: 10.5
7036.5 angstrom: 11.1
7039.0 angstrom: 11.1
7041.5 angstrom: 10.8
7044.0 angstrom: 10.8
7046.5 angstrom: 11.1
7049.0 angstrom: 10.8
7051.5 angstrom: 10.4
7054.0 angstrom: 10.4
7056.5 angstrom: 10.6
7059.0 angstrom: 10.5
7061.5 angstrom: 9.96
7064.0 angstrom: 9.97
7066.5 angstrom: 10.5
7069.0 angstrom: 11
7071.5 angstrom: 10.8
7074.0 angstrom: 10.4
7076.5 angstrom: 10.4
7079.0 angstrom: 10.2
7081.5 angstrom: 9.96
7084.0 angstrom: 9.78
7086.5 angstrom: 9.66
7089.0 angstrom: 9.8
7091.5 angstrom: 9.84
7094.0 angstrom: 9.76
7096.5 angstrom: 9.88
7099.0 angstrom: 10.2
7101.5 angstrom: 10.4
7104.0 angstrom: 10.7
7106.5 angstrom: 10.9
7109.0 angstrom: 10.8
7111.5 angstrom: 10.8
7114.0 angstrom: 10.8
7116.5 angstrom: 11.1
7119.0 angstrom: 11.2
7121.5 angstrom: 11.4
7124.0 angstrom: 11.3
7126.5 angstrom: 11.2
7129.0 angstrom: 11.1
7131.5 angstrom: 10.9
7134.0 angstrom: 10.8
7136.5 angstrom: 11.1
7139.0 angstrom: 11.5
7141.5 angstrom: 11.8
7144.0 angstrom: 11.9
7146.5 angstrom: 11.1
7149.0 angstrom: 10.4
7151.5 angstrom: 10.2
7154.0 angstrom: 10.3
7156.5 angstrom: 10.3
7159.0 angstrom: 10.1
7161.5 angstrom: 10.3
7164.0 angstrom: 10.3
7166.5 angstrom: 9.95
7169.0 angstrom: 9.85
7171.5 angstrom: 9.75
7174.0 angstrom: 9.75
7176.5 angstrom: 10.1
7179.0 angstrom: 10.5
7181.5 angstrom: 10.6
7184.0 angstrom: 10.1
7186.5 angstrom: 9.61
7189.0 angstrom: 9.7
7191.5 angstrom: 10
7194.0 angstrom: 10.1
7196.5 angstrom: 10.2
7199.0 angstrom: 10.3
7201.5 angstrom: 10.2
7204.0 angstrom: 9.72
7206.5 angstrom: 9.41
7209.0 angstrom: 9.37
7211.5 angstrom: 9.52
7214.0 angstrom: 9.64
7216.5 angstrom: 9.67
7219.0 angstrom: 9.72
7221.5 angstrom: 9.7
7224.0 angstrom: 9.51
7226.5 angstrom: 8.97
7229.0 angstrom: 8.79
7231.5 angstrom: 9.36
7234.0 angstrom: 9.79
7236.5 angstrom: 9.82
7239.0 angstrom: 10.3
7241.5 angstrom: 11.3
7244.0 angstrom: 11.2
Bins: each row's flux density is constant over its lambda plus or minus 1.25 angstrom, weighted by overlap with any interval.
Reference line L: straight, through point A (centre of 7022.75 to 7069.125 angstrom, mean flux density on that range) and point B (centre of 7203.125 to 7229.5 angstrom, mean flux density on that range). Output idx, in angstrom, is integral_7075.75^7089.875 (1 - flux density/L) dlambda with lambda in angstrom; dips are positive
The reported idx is 0.5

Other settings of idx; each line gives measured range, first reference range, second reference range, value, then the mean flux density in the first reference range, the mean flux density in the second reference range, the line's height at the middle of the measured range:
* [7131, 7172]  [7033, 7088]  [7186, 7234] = -2.6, 10.5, 9.66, 9.98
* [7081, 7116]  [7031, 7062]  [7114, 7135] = 2.2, 10.7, 11.1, 11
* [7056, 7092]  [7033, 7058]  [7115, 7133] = 2.2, 10.8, 11.2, 10.9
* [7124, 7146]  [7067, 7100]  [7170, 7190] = -2.6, 10.1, 10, 10.1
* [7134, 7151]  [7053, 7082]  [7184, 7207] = -1.8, 10.4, 9.94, 10.1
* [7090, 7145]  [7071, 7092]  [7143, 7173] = -3.6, 10.1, 10.4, 10.2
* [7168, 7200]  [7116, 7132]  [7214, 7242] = 0.8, 11.2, 9.68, 10.3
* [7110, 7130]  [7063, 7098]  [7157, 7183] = -1.9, 10.1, 10.1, 10.1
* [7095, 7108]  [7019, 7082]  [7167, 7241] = -0.1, 10.5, 9.81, 10.3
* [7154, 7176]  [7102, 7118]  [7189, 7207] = 0.5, 10.8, 9.99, 10.3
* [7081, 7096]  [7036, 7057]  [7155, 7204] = 1.1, 10.8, 10.1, 10.6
